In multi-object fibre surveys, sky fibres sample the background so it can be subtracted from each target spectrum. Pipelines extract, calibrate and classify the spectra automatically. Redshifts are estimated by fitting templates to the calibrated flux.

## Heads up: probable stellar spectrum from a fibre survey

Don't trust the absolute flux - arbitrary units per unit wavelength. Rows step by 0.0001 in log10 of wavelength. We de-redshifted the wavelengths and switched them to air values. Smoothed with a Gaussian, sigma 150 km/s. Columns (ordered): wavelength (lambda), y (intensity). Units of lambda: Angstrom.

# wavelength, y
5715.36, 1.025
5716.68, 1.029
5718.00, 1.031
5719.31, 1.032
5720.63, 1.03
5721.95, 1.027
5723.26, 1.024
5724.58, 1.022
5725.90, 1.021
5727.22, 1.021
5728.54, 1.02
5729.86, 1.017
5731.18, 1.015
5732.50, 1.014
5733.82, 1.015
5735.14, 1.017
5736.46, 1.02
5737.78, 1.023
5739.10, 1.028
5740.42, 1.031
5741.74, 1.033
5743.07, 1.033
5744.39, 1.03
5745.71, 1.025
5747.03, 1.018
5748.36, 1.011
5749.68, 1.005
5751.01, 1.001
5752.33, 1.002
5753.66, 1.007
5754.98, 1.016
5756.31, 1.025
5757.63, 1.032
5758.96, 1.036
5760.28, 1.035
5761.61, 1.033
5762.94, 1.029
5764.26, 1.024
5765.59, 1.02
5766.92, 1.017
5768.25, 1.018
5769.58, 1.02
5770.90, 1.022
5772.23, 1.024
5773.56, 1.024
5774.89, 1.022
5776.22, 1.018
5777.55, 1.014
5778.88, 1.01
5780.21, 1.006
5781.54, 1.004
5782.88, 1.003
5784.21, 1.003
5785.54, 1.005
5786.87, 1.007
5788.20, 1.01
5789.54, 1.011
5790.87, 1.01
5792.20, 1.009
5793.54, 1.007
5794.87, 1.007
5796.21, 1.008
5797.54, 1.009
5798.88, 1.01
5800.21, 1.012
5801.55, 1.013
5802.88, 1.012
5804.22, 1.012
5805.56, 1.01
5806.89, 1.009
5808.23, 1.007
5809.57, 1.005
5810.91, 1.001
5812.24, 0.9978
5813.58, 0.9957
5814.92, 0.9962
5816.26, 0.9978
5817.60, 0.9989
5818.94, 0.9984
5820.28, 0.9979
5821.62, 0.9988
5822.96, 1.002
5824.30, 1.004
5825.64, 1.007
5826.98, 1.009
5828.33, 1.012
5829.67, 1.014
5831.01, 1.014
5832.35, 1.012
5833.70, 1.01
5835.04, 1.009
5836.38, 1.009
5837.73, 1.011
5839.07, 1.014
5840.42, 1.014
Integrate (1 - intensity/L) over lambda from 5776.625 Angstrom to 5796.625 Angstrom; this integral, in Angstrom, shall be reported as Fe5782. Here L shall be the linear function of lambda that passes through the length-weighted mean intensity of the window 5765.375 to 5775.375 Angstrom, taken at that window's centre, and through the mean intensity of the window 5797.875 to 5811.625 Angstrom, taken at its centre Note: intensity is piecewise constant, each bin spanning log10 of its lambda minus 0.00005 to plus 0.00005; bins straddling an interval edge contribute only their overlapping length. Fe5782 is 0.2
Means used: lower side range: 1.02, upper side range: 1.01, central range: 1.01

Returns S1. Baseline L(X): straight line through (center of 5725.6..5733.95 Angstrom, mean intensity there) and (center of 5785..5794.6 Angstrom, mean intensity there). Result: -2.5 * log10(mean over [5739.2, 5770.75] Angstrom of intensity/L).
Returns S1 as -0.01 mag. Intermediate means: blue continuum 1.02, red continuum 1.01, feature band 1.02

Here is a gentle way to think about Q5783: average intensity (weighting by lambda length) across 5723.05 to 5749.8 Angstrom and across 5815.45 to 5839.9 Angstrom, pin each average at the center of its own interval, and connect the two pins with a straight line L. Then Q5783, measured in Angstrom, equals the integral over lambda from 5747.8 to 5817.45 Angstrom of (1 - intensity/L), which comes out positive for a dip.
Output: 0.1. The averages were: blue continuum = 1.02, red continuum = 1.01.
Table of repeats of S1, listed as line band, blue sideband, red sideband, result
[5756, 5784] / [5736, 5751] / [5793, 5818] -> -0.01 mag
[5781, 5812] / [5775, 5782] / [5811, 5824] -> 0.00 mag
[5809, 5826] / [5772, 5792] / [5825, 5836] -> 0.01 mag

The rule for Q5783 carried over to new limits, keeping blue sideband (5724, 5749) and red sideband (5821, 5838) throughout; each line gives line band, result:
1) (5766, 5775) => 0.0 Angstrom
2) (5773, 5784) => 0.0 Angstrom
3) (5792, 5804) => 0.0 Angstrom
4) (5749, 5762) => 0.0 Angstrom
